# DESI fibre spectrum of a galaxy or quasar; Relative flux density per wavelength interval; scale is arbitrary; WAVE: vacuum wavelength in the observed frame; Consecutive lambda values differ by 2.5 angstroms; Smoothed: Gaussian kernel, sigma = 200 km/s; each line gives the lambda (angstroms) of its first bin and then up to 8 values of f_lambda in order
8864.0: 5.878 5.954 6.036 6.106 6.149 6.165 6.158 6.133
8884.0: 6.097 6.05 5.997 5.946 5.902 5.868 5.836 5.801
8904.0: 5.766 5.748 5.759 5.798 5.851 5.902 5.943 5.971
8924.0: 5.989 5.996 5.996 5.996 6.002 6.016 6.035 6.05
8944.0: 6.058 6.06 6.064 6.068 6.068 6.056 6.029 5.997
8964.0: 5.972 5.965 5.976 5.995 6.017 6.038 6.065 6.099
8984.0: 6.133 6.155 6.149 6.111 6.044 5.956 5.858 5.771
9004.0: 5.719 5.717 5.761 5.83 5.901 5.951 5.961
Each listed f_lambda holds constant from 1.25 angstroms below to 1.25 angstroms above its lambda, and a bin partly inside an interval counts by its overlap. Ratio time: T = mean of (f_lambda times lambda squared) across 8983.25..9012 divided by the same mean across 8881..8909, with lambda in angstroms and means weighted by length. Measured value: 1.0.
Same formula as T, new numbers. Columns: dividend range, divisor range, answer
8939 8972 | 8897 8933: 1.03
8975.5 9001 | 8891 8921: 1.05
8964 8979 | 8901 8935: 1.03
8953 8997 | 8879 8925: 1.04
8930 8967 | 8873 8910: 1.03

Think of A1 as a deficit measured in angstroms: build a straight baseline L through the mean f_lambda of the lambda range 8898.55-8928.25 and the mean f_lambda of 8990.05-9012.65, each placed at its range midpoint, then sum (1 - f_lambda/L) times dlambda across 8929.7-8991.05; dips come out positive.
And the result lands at -1.9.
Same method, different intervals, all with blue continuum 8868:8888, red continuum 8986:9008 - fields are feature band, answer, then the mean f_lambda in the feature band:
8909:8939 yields 0.5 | 5.95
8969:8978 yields -0.1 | 6.01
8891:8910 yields 0.8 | 5.82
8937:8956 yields -0.1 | 6.06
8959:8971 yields 0.0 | 5.98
